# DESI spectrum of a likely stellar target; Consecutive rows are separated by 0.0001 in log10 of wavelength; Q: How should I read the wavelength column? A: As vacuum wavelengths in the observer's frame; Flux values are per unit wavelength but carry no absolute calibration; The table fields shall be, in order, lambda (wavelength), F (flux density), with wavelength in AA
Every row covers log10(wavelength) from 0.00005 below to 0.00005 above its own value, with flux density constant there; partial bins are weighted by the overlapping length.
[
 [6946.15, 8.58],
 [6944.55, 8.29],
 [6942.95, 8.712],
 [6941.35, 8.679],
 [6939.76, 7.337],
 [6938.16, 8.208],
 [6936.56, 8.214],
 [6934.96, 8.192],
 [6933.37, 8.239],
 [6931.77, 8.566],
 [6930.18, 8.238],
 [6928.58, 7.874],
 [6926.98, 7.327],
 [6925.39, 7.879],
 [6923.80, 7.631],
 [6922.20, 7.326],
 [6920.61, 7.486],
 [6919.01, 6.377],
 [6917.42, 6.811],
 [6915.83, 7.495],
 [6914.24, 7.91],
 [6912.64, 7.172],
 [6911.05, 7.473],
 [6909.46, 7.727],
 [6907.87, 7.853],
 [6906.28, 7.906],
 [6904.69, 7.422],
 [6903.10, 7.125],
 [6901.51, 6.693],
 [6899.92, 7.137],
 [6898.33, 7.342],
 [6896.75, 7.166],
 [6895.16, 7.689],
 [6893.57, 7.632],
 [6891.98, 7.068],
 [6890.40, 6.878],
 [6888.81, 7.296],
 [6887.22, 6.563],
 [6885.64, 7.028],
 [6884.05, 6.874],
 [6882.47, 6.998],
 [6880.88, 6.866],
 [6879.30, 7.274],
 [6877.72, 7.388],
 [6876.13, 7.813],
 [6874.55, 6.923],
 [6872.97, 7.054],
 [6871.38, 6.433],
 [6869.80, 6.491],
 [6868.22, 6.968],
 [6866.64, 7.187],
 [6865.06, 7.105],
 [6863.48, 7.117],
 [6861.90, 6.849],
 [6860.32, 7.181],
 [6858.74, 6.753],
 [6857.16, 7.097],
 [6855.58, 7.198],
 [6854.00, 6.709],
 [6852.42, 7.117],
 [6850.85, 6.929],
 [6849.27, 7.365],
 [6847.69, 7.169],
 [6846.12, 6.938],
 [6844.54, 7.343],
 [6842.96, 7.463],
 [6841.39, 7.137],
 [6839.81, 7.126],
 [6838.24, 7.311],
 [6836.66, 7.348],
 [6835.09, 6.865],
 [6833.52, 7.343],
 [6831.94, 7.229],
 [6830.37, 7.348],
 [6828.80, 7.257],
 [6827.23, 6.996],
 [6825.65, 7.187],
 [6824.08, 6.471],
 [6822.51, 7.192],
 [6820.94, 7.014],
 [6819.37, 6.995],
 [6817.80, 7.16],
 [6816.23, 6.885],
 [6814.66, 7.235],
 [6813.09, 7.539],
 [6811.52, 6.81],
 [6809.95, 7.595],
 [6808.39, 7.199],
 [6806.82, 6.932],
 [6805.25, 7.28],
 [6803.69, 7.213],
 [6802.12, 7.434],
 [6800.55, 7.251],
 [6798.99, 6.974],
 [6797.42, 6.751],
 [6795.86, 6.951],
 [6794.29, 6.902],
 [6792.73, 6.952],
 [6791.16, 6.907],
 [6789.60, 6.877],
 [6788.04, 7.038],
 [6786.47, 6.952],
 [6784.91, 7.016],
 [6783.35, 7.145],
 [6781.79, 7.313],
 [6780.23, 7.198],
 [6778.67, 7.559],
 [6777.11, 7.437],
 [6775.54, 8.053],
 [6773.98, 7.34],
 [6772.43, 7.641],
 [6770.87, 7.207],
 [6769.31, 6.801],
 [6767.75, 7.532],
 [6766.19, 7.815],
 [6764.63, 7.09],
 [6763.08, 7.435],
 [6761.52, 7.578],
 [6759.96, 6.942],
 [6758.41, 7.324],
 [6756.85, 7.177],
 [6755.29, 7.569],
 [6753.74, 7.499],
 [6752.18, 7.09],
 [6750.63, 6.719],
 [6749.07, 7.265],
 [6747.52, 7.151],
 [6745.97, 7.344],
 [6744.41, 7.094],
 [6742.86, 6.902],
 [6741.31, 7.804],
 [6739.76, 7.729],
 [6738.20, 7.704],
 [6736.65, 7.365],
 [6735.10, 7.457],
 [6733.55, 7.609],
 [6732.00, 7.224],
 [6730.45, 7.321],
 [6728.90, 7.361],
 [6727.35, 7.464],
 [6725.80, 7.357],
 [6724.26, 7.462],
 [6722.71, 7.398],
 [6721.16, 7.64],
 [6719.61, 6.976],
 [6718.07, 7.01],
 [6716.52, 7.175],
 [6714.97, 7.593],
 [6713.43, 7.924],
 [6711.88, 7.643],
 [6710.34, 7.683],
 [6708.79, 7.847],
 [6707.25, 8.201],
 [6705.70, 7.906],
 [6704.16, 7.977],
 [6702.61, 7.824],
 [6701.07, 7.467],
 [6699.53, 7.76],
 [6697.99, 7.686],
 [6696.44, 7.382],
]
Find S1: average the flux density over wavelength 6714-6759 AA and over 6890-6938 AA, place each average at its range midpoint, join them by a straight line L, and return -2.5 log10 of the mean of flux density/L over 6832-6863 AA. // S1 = 0.05 mag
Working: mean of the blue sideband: 7.34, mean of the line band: 7.12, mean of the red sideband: 7.54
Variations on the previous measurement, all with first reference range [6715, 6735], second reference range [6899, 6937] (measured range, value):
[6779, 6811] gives 0.05 mag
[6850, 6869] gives 0.07 mag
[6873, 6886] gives 0.06 mag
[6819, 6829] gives 0.07 mag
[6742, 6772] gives 0.02 mag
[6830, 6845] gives 0.03 mag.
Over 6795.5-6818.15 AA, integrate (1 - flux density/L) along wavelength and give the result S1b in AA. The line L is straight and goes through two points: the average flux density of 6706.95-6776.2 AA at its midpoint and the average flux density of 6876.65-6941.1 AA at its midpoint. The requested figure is 0.8 AA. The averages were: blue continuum 7.41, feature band 7.15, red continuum 7.46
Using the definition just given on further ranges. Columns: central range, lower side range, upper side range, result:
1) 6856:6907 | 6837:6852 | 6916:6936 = 2.1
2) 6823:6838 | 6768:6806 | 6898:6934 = 0.4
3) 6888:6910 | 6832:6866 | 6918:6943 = 0.7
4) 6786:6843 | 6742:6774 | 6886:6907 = 1.1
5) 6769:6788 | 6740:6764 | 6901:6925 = 0.0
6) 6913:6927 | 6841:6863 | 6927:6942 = 1.0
